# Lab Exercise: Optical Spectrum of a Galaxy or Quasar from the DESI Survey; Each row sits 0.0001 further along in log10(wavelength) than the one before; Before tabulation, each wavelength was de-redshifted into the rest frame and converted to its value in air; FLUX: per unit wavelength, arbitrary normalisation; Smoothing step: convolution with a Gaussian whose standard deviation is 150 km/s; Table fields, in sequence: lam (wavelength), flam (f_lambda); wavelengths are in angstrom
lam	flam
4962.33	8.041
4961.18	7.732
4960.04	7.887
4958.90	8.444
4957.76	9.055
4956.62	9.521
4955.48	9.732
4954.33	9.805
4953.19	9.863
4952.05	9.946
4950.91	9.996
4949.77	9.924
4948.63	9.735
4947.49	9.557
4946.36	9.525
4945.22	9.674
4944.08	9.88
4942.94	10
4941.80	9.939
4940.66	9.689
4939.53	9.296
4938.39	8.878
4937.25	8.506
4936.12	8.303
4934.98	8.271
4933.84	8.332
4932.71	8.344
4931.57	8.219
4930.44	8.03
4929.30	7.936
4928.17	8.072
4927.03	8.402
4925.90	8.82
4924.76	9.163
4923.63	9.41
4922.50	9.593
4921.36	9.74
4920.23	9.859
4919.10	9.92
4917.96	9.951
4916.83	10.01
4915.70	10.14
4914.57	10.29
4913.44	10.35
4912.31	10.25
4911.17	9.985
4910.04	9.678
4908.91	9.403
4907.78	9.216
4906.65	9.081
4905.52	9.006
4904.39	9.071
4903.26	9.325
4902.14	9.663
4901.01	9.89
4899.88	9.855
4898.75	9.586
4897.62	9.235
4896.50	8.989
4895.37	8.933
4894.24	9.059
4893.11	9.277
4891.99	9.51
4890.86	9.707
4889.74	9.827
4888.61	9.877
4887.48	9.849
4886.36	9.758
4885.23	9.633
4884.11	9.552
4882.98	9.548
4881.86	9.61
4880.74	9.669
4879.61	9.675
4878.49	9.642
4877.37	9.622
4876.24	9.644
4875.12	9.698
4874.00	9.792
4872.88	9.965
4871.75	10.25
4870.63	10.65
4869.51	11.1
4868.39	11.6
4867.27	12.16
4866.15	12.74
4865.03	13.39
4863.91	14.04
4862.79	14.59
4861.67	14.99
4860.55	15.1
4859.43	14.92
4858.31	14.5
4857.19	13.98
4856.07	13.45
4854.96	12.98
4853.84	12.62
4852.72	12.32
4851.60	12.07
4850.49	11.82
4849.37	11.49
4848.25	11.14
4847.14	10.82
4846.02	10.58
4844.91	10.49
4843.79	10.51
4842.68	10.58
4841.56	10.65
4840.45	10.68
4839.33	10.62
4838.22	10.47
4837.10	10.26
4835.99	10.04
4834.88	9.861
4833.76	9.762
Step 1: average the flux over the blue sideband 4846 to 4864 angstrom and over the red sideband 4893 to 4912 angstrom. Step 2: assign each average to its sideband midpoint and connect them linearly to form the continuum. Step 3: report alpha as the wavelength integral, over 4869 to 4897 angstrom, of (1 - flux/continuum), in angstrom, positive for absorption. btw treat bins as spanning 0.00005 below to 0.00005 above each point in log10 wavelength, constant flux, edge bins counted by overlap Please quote 3.0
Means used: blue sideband 13.1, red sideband 9.38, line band 9.71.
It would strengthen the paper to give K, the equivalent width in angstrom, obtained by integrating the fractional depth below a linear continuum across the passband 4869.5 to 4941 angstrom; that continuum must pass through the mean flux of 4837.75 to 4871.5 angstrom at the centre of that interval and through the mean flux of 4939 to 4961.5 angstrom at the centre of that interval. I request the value 9.0 angstrom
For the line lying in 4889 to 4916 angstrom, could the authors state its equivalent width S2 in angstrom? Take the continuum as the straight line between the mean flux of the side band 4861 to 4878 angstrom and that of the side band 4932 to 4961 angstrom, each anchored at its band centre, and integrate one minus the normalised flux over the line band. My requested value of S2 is 2.67 angstrom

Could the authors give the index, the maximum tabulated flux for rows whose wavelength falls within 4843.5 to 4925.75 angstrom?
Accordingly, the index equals 15.1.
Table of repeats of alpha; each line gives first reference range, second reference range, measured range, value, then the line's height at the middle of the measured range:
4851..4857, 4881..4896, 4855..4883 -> -1.0 angstrom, 11.4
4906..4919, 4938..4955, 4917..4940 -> 2.2 angstrom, 9.79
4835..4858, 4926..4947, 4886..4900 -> 0.8 angstrom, 10.1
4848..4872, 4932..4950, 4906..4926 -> 1.2 angstrom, 10.3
